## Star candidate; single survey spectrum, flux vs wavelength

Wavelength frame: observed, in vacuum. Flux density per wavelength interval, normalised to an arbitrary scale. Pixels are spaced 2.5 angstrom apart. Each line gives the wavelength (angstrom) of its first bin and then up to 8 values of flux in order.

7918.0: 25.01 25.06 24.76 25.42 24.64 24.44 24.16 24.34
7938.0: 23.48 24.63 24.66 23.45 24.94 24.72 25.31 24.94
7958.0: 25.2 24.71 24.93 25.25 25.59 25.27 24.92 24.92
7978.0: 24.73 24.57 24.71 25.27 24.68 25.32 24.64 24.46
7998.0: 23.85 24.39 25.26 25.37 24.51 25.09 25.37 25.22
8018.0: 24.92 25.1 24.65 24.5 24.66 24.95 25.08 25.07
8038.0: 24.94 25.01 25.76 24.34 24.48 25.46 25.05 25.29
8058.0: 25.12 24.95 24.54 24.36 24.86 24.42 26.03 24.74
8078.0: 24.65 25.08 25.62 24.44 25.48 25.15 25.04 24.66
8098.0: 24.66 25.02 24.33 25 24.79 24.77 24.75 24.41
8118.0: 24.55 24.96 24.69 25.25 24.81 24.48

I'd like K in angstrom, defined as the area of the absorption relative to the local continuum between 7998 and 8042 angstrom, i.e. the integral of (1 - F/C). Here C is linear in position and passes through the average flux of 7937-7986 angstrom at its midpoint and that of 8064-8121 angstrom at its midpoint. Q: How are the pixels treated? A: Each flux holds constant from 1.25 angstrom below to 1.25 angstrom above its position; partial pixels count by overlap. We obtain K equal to -0.2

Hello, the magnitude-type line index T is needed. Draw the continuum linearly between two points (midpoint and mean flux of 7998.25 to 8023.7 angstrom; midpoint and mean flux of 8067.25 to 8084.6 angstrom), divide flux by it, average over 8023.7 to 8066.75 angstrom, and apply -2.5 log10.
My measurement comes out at 0.00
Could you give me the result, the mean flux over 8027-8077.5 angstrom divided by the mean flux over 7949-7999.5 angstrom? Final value 1.0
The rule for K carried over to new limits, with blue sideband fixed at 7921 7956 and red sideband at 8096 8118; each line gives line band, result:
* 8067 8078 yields -0.13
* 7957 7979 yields -0.42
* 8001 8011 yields -0.16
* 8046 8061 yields -0.22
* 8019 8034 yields -0.11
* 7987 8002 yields 0.03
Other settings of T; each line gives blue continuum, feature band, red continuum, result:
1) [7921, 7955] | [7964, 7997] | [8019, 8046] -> -0.01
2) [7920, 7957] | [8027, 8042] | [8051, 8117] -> -0.01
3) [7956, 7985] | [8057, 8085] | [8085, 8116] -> 0.00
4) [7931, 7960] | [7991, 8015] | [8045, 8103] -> 0.00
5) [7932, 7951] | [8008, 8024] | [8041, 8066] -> -0.01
